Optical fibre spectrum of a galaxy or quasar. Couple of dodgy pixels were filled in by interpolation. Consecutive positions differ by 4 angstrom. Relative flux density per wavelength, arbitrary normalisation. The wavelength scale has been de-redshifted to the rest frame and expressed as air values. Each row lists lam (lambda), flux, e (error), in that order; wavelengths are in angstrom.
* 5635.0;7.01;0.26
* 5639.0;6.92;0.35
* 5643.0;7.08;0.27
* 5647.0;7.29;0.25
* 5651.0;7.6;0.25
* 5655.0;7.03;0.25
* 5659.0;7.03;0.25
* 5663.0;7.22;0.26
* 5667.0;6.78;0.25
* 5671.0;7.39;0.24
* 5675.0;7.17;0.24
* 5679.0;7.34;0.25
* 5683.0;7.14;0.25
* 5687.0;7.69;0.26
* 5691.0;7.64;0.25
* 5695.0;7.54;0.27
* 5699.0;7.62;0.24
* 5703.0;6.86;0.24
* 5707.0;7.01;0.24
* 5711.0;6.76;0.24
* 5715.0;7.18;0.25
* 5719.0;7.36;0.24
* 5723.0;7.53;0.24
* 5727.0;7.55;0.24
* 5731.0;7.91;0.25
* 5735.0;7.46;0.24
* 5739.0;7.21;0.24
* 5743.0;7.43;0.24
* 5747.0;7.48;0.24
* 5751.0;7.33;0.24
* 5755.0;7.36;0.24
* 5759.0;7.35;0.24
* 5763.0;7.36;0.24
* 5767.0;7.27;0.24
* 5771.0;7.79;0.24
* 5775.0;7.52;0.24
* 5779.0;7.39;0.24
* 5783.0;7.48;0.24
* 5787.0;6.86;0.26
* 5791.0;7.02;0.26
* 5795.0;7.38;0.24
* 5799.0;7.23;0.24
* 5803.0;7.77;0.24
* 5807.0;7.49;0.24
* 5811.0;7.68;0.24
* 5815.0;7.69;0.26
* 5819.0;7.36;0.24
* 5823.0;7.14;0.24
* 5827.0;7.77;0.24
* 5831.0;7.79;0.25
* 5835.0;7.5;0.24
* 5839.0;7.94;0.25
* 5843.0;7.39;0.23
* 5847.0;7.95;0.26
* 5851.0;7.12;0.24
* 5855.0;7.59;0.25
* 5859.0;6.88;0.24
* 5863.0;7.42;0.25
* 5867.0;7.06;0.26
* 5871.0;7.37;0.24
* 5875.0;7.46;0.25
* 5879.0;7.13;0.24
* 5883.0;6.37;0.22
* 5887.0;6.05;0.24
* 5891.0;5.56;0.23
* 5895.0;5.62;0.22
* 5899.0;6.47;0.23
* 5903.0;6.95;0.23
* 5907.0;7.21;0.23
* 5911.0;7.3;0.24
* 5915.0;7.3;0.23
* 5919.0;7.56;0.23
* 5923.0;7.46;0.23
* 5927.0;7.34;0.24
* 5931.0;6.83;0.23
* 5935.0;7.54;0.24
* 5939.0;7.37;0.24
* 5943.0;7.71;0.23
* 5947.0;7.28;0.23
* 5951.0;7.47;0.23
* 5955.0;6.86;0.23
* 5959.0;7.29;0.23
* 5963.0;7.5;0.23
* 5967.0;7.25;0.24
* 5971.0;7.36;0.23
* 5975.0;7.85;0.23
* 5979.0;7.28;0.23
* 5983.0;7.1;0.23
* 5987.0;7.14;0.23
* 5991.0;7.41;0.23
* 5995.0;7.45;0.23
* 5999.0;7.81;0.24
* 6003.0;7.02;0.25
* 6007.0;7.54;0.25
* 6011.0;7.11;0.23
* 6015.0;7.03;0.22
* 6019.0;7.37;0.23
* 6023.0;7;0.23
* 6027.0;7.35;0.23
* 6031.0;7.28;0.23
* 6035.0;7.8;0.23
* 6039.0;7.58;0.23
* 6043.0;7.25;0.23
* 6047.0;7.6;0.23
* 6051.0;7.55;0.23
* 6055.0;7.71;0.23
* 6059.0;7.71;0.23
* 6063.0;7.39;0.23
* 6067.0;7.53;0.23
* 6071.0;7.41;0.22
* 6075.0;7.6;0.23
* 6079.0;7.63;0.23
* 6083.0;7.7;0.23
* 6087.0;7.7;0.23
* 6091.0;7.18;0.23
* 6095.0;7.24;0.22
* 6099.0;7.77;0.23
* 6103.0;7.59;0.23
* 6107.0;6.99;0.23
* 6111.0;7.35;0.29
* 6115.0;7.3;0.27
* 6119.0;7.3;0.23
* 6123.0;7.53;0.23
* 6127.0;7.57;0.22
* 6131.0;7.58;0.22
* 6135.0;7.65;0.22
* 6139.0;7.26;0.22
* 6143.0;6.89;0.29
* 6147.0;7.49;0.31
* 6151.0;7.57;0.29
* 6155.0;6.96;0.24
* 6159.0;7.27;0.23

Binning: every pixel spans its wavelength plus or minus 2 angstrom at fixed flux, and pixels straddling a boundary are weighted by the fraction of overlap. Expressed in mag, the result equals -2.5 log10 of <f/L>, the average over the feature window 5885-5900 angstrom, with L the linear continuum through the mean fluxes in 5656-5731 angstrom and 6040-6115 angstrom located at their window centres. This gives 0.25 mag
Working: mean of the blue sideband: 7.28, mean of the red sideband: 7.49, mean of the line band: 5.89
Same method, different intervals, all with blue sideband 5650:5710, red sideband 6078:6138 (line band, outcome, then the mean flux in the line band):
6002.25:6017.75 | 0.03 mag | 7.2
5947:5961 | 0.03 mag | 7.22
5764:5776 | -0.03 mag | 7.51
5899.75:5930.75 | 0.02 mag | 7.24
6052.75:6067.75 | -0.02 mag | 7.59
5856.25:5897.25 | 0.10 mag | 6.71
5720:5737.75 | -0.04 mag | 7.58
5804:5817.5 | -0.04 mag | 7.62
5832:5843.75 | -0.05 mag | 7.65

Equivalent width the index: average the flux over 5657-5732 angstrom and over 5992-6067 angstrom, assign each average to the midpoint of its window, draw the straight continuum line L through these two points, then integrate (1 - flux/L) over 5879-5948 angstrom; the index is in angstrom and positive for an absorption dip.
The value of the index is 4.12 angstrom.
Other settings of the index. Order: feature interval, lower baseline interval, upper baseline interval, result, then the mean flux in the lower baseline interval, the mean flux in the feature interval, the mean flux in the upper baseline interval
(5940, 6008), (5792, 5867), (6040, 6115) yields 1.1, 7.49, 7.37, 7.49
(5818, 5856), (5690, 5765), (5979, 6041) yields -1.1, 7.36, 7.56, 7.33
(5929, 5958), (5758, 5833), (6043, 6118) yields 0.7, 7.44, 7.29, 7.49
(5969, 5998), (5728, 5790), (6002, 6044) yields -0.2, 7.41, 7.39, 7.31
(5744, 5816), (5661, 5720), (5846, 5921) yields -3.0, 7.24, 7.41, 6.95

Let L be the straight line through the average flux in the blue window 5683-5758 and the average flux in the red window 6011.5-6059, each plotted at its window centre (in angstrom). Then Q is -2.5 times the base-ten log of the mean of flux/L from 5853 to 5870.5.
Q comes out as 0.02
